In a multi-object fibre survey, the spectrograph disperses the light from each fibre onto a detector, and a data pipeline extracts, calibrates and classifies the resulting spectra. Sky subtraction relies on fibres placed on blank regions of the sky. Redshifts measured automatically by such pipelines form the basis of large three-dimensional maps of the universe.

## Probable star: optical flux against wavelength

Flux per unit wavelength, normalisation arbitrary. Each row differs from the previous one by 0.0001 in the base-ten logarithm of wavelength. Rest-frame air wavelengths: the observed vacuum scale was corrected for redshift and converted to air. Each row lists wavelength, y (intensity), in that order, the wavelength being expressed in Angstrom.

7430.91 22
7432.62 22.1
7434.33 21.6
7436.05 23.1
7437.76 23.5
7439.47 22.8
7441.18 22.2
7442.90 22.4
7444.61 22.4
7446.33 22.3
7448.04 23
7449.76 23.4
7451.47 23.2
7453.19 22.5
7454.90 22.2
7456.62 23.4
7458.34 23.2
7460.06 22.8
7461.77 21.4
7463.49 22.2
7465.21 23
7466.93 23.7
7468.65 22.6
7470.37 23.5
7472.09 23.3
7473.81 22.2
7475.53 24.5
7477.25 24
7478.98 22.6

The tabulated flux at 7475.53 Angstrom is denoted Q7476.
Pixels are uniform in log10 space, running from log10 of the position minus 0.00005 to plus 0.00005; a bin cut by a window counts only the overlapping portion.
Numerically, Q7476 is 24.5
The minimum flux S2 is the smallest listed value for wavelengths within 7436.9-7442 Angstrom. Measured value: 22.2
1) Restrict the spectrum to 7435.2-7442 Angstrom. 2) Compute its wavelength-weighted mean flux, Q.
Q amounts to 22.9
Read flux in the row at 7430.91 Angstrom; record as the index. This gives 22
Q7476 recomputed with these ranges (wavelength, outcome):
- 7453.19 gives 22.5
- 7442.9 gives 22.4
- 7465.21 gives 23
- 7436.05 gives 23.1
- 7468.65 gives 22.6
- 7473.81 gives 22.2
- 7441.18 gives 22.2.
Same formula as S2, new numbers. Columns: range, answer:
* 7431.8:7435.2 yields 21.6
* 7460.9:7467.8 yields 21.4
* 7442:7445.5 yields 22.4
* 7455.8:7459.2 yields 23.2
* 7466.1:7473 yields 22.6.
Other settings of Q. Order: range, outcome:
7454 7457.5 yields 22.8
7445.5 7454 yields 22.9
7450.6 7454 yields 22.9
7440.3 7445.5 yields 22.3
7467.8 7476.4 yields 23.2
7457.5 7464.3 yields 22.4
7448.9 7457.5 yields 22.9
